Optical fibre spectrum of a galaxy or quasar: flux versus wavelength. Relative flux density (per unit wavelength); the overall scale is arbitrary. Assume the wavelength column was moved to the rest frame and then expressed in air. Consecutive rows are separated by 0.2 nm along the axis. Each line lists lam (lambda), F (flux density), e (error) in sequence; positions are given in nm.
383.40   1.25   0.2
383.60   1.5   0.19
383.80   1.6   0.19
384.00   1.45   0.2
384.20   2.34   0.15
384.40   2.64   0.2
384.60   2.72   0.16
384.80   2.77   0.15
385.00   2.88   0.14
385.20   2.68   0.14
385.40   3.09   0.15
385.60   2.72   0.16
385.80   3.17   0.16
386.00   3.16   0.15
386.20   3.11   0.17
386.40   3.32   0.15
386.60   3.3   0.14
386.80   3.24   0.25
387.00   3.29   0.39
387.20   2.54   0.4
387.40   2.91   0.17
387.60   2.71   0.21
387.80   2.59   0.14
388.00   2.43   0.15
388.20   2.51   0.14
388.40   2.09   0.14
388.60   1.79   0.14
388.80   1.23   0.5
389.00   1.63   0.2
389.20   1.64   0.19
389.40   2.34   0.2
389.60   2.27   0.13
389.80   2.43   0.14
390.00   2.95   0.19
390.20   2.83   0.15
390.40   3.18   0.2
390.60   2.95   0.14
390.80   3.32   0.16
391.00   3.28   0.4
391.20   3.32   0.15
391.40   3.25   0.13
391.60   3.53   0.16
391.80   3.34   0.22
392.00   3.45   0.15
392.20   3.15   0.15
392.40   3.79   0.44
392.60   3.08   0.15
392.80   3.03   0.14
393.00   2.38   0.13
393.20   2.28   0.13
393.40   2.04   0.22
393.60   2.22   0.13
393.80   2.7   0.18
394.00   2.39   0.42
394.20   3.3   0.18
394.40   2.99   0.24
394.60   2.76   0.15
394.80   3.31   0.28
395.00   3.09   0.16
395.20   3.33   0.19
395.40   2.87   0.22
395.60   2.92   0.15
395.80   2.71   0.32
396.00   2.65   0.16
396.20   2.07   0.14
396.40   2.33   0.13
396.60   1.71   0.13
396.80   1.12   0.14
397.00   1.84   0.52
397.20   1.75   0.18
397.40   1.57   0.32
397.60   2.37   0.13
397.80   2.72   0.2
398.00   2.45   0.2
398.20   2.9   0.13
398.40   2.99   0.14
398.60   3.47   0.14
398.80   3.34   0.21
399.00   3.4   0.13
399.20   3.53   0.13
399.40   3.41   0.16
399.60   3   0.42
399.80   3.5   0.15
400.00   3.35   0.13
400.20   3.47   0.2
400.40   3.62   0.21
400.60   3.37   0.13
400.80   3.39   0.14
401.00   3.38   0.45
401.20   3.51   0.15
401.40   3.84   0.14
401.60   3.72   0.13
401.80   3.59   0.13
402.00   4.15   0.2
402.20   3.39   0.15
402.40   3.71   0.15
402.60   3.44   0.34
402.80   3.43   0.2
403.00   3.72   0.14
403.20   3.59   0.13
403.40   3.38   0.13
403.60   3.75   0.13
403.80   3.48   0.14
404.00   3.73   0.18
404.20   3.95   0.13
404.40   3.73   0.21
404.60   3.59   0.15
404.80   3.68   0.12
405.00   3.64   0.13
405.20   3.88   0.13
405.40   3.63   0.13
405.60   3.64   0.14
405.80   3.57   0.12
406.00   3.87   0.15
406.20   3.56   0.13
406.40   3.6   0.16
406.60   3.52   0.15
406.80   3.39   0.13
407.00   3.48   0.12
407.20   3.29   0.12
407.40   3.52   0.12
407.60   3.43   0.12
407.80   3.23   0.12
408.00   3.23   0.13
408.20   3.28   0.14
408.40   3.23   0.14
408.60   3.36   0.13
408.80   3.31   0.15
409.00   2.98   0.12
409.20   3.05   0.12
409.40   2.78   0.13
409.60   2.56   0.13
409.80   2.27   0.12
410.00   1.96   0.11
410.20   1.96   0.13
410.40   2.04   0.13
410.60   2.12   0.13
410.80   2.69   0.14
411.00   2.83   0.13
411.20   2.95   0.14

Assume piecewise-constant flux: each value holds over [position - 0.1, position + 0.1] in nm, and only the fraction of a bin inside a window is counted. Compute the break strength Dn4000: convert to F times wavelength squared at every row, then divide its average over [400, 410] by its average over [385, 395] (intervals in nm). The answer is 1.3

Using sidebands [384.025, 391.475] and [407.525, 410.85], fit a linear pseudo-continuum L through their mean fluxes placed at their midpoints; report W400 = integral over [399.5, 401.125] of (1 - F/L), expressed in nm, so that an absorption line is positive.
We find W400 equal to -0.373 nm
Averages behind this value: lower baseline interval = 2.7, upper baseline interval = 2.79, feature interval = 3.39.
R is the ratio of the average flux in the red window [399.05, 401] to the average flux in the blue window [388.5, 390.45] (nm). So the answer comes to 1.5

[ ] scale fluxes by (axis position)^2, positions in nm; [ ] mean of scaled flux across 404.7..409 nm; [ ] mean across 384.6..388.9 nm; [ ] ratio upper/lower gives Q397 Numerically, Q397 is 1.4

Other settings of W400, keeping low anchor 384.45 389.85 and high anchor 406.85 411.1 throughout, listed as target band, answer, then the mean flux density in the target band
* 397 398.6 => 0.19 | 2.43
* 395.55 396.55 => 0.09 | 2.48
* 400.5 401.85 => -0.36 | 3.54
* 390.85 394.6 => -0.40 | 2.97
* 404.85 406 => -0.34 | 3.69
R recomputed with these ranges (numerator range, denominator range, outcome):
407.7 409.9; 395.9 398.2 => 1.45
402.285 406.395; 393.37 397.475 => 1.47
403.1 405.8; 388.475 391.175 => 1.48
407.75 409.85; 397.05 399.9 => 1.06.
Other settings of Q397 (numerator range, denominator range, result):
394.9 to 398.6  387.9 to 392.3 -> 0.94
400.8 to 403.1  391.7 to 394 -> 1.33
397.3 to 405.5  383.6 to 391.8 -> 1.37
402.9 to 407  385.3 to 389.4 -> 1.52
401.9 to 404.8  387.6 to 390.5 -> 1.71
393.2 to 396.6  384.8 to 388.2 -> 0.96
